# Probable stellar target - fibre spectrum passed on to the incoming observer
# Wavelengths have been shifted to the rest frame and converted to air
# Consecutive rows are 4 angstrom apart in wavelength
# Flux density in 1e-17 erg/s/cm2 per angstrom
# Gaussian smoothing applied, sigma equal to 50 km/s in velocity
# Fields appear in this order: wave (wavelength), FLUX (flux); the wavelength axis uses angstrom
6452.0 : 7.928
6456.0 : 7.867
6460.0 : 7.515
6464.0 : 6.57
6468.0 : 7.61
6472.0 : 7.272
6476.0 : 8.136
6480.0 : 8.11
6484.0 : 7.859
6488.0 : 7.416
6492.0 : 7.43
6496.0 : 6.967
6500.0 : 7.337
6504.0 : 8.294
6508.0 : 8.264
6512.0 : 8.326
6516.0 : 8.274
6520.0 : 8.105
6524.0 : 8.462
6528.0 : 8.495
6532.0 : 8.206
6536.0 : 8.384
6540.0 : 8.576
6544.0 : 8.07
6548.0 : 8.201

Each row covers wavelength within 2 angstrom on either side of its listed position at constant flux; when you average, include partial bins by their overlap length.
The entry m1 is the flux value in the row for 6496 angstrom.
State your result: 6.967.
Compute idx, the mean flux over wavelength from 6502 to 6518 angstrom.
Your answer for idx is 8.29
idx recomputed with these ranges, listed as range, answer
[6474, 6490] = 7.88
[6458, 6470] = 7.23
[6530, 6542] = 8.39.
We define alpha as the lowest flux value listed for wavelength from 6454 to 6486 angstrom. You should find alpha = 6.57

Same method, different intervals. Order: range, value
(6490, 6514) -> 6.967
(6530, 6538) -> 8.206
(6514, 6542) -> 8.105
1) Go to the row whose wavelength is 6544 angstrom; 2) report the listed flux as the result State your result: 8.07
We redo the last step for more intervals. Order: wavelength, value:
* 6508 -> 8.264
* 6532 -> 8.206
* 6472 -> 7.272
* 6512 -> 8.326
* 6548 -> 8.201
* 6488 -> 7.416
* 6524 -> 8.462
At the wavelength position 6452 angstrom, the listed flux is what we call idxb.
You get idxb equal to 7.928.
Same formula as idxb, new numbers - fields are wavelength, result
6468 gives 7.61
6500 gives 7.337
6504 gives 8.294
